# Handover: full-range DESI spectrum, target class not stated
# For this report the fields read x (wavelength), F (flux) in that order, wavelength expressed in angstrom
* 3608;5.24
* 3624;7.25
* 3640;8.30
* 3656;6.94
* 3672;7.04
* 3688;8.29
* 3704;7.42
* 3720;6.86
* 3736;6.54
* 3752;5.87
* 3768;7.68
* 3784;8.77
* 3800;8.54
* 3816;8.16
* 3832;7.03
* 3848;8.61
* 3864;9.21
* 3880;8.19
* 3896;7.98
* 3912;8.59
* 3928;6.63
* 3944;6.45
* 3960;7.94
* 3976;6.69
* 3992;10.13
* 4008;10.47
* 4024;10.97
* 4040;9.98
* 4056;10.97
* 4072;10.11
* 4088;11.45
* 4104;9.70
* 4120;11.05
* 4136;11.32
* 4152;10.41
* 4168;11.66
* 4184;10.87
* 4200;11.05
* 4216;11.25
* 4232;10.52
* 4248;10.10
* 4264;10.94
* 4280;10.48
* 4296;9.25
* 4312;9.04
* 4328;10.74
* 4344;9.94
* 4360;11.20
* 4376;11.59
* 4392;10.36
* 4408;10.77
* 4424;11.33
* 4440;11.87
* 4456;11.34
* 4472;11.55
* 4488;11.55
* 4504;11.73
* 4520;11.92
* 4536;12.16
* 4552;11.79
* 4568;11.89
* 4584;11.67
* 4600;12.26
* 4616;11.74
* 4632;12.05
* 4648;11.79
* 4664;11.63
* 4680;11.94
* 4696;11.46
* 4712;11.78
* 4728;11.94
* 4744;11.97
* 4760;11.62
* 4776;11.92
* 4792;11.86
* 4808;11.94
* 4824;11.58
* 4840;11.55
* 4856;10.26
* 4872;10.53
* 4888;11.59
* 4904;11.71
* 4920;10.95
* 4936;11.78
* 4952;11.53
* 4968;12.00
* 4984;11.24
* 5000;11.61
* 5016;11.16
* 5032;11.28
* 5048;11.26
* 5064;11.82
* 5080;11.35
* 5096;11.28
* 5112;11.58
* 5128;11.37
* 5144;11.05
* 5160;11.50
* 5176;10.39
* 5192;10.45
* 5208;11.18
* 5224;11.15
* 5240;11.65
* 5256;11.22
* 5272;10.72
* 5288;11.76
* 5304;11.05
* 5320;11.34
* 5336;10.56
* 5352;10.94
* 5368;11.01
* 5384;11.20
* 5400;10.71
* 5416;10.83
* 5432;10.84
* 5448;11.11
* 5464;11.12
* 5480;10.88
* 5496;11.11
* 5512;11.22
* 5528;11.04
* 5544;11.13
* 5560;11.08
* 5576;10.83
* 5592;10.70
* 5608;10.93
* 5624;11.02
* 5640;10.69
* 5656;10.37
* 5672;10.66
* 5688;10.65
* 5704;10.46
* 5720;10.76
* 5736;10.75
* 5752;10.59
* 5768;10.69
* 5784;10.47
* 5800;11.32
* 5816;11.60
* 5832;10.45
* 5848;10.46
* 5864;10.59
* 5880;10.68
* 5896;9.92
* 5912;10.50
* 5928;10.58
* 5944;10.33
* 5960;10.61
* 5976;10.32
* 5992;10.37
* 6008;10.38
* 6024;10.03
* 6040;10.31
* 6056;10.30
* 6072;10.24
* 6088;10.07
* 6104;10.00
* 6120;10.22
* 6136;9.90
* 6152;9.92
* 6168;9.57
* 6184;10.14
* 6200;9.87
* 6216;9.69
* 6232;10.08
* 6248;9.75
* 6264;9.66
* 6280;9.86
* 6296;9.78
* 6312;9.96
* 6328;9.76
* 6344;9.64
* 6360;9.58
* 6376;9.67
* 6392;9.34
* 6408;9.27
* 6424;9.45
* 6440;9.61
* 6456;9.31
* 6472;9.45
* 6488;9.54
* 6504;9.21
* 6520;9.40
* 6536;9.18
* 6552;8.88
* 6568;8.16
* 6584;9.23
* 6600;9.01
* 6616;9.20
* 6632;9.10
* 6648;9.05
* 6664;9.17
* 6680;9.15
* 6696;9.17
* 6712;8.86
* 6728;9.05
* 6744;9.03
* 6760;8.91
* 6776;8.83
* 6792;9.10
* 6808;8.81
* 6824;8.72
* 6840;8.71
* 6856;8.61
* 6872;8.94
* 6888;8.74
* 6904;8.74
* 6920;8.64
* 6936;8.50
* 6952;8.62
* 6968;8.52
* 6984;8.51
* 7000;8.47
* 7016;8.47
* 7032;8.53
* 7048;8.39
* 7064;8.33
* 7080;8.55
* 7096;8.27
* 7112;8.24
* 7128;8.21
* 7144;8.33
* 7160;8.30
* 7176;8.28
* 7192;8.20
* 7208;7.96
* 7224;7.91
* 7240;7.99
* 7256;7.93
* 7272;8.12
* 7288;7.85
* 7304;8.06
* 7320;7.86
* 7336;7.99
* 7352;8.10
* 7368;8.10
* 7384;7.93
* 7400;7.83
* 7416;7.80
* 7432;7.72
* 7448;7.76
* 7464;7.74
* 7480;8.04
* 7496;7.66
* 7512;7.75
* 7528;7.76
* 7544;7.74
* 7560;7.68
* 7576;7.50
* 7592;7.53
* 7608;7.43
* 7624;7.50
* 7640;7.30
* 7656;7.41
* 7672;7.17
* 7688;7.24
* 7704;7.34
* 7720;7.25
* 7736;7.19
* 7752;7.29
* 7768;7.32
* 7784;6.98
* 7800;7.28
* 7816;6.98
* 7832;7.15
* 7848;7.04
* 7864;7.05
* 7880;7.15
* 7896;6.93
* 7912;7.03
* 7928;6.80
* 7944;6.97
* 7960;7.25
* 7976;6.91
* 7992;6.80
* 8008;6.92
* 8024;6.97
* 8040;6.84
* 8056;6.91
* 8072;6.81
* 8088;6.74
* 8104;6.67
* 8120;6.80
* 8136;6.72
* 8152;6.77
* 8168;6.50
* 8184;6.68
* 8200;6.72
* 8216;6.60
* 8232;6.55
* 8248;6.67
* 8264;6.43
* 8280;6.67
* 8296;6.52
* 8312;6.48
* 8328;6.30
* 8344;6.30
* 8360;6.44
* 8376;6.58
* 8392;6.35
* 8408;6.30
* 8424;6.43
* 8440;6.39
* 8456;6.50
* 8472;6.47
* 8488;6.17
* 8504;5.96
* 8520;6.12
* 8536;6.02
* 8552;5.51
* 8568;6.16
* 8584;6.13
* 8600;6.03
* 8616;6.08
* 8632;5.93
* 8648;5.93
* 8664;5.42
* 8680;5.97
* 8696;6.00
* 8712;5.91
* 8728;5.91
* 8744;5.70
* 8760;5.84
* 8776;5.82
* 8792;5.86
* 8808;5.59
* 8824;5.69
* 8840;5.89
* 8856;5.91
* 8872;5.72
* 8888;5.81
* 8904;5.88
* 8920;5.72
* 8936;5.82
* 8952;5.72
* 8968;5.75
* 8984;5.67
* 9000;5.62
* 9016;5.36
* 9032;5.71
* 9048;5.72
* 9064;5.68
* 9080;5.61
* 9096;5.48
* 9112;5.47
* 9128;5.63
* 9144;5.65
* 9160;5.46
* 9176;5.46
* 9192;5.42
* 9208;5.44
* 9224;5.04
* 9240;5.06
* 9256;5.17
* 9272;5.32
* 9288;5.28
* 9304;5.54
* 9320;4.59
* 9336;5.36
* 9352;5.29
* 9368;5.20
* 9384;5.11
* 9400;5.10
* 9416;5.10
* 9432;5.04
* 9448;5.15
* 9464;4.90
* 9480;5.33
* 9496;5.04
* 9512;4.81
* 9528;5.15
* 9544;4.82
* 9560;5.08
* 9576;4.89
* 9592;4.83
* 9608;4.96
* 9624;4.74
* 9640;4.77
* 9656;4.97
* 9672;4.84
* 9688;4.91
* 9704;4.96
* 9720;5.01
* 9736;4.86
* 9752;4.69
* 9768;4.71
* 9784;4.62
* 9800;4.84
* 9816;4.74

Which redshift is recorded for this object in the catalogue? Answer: 0.000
